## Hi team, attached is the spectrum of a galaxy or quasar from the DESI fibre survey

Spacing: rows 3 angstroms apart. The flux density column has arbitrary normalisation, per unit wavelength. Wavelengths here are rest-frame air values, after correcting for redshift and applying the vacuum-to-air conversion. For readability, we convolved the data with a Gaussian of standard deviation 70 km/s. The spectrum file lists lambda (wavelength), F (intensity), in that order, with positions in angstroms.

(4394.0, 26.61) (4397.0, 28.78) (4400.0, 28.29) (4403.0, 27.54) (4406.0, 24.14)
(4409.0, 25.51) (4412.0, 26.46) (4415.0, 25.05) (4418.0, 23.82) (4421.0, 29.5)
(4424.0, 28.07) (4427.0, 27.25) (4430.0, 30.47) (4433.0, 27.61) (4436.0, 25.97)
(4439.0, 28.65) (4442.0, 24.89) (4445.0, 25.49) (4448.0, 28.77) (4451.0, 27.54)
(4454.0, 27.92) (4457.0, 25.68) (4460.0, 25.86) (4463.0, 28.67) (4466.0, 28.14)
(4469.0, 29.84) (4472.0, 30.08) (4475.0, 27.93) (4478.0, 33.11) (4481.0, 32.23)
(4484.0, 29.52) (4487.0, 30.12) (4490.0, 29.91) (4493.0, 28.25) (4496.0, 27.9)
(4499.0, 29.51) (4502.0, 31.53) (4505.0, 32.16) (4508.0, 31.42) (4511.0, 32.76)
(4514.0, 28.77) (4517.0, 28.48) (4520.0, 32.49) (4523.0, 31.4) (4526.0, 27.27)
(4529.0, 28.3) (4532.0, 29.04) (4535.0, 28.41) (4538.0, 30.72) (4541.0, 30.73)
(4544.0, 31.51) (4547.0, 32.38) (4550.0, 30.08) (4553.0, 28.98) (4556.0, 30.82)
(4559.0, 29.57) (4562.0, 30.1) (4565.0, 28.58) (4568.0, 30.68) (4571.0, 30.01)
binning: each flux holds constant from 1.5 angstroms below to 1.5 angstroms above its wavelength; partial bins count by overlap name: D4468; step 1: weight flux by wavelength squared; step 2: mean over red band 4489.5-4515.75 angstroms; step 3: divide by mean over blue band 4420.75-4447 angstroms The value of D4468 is 1.1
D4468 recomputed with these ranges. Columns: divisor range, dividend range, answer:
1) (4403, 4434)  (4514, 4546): 1.17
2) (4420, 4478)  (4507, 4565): 1.12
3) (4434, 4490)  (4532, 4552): 1.11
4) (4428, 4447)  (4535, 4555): 1.18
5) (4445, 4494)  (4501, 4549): 1.08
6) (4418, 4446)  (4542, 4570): 1.17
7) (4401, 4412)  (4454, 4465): 1.06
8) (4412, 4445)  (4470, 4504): 1.14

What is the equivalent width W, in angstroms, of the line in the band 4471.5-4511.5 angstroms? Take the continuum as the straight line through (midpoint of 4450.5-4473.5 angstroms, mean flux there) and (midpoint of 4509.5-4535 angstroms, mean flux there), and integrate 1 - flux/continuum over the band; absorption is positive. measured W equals -2.18 angstroms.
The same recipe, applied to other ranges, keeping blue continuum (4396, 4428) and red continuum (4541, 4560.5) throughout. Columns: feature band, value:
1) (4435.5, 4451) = 0.4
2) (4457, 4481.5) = -0.7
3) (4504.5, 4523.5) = -0.9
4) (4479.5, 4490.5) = -0.7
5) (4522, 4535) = 0.5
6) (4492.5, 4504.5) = -0.2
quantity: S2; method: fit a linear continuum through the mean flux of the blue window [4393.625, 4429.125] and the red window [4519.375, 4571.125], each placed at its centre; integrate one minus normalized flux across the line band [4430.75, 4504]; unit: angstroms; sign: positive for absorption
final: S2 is -1.09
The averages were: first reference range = 26.8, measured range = 28.6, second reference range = 30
